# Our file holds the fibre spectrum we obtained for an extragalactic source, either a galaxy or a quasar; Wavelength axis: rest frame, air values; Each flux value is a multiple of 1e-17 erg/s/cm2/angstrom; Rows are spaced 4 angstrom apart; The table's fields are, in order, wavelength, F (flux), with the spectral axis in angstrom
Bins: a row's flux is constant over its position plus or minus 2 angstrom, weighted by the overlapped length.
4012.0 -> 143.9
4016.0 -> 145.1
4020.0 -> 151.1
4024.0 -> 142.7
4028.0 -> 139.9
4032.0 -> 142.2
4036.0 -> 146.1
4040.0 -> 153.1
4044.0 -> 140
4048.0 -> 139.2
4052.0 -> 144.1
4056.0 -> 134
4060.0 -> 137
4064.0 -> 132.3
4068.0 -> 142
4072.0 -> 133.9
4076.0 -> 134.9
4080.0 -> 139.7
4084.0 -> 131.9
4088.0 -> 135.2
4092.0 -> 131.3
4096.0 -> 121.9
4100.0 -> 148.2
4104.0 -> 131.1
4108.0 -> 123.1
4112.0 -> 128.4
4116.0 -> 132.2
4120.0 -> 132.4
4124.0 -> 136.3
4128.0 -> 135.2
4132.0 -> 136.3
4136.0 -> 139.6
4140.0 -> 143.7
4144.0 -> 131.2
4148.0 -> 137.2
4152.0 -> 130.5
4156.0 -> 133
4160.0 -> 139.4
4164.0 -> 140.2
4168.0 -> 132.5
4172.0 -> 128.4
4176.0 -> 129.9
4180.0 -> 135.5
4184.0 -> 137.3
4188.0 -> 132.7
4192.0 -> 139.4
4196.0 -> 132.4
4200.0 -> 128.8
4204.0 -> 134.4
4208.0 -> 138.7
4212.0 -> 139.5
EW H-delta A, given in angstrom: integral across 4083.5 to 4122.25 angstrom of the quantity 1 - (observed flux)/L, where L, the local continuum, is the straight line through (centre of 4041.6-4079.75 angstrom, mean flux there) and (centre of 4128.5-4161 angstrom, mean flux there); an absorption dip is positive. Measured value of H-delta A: 1.5 angstrom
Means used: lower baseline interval 138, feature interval 132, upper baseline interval 136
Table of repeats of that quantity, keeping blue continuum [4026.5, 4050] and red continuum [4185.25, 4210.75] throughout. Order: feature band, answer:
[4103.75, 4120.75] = 1.3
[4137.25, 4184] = 0.6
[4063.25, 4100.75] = 1.7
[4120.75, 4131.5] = 0.2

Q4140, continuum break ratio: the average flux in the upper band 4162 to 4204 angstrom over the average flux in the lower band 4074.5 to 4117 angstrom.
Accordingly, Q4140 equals 1.01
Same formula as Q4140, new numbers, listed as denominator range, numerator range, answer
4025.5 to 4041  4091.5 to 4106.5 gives 0.92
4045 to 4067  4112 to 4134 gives 0.97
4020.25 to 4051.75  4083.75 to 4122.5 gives 0.92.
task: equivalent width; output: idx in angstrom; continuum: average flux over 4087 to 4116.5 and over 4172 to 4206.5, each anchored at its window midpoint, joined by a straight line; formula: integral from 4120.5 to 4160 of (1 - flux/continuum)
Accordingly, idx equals -1.1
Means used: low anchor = 131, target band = 136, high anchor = 134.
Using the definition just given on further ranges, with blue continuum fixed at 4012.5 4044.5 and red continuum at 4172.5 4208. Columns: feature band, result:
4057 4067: 0.5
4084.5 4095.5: 0.7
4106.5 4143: 1.1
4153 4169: 0.0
